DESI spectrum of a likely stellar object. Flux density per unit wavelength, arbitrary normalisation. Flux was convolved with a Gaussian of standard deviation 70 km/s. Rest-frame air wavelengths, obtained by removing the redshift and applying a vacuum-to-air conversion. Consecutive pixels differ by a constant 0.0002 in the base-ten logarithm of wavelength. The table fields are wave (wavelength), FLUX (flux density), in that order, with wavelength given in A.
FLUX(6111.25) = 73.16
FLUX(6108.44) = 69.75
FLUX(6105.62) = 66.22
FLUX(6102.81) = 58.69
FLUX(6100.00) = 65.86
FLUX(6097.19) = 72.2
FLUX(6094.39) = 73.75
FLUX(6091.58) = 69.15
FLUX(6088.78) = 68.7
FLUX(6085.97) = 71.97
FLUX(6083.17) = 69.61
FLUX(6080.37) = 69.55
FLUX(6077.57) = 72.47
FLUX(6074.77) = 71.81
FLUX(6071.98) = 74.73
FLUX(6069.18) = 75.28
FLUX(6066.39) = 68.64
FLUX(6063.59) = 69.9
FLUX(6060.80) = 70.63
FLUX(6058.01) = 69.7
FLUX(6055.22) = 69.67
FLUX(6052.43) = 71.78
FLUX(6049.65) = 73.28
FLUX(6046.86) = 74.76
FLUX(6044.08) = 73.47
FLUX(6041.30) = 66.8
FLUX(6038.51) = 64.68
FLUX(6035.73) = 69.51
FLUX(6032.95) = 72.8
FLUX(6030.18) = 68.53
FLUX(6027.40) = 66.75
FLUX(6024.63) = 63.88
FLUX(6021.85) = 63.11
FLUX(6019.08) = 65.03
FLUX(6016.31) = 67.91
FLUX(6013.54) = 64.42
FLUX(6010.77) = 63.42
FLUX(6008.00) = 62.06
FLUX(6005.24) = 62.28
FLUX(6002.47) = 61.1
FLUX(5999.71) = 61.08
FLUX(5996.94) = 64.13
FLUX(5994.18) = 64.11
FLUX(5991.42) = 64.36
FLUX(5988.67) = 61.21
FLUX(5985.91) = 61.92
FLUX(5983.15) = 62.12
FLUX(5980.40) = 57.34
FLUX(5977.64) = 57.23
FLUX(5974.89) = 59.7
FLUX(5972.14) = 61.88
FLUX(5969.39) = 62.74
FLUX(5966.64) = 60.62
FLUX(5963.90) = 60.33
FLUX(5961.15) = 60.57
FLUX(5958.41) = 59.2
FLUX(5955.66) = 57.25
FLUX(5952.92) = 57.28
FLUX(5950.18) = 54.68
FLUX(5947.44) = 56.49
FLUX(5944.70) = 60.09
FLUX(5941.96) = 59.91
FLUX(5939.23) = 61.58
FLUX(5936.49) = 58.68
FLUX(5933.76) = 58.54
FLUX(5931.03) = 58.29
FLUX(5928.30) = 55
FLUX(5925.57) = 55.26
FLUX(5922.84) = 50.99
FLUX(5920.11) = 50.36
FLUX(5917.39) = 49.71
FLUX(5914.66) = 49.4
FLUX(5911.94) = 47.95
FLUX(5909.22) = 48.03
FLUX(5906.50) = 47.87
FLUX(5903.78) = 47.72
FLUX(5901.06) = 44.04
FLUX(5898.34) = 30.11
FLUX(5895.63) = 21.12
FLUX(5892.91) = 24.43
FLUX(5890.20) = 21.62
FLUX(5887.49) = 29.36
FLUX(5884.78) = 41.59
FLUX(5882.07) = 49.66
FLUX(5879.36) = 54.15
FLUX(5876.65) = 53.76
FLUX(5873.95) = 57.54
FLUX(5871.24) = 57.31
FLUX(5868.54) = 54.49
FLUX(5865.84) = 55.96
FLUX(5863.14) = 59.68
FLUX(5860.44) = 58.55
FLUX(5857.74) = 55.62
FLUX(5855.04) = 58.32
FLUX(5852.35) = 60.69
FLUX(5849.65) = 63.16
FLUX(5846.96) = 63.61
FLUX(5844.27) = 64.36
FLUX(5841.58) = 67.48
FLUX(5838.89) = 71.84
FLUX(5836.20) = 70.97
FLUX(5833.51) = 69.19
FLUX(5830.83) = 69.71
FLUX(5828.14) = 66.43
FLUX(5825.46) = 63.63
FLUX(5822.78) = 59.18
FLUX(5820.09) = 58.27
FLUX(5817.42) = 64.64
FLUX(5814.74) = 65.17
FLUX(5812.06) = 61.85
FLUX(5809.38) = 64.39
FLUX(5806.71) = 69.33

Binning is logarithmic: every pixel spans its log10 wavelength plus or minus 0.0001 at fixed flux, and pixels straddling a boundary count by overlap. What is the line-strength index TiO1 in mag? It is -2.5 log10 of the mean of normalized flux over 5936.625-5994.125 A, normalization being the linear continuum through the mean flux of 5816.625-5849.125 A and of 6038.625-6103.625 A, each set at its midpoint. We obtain 0.14 mag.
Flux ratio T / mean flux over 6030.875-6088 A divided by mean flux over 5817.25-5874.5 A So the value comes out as 1.14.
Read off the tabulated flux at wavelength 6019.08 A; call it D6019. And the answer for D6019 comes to 65.03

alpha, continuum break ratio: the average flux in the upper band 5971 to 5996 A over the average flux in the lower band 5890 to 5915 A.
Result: 1.59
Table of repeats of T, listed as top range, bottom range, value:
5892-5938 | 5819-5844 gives 0.71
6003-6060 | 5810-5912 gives 1.25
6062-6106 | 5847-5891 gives 1.33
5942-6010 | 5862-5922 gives 1.34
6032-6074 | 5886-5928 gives 1.71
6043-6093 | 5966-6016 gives 1.15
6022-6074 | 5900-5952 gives 1.31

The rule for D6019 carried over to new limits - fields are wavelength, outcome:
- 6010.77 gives 63.42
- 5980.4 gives 57.34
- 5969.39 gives 62.74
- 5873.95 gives 57.54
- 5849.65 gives 63.16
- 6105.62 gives 66.22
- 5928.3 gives 55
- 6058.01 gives 69.7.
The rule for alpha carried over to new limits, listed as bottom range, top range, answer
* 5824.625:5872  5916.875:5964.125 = 0.91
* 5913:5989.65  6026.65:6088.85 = 1.22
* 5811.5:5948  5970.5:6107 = 1.23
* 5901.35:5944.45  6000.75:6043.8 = 1.23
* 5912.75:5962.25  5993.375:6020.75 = 1.13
